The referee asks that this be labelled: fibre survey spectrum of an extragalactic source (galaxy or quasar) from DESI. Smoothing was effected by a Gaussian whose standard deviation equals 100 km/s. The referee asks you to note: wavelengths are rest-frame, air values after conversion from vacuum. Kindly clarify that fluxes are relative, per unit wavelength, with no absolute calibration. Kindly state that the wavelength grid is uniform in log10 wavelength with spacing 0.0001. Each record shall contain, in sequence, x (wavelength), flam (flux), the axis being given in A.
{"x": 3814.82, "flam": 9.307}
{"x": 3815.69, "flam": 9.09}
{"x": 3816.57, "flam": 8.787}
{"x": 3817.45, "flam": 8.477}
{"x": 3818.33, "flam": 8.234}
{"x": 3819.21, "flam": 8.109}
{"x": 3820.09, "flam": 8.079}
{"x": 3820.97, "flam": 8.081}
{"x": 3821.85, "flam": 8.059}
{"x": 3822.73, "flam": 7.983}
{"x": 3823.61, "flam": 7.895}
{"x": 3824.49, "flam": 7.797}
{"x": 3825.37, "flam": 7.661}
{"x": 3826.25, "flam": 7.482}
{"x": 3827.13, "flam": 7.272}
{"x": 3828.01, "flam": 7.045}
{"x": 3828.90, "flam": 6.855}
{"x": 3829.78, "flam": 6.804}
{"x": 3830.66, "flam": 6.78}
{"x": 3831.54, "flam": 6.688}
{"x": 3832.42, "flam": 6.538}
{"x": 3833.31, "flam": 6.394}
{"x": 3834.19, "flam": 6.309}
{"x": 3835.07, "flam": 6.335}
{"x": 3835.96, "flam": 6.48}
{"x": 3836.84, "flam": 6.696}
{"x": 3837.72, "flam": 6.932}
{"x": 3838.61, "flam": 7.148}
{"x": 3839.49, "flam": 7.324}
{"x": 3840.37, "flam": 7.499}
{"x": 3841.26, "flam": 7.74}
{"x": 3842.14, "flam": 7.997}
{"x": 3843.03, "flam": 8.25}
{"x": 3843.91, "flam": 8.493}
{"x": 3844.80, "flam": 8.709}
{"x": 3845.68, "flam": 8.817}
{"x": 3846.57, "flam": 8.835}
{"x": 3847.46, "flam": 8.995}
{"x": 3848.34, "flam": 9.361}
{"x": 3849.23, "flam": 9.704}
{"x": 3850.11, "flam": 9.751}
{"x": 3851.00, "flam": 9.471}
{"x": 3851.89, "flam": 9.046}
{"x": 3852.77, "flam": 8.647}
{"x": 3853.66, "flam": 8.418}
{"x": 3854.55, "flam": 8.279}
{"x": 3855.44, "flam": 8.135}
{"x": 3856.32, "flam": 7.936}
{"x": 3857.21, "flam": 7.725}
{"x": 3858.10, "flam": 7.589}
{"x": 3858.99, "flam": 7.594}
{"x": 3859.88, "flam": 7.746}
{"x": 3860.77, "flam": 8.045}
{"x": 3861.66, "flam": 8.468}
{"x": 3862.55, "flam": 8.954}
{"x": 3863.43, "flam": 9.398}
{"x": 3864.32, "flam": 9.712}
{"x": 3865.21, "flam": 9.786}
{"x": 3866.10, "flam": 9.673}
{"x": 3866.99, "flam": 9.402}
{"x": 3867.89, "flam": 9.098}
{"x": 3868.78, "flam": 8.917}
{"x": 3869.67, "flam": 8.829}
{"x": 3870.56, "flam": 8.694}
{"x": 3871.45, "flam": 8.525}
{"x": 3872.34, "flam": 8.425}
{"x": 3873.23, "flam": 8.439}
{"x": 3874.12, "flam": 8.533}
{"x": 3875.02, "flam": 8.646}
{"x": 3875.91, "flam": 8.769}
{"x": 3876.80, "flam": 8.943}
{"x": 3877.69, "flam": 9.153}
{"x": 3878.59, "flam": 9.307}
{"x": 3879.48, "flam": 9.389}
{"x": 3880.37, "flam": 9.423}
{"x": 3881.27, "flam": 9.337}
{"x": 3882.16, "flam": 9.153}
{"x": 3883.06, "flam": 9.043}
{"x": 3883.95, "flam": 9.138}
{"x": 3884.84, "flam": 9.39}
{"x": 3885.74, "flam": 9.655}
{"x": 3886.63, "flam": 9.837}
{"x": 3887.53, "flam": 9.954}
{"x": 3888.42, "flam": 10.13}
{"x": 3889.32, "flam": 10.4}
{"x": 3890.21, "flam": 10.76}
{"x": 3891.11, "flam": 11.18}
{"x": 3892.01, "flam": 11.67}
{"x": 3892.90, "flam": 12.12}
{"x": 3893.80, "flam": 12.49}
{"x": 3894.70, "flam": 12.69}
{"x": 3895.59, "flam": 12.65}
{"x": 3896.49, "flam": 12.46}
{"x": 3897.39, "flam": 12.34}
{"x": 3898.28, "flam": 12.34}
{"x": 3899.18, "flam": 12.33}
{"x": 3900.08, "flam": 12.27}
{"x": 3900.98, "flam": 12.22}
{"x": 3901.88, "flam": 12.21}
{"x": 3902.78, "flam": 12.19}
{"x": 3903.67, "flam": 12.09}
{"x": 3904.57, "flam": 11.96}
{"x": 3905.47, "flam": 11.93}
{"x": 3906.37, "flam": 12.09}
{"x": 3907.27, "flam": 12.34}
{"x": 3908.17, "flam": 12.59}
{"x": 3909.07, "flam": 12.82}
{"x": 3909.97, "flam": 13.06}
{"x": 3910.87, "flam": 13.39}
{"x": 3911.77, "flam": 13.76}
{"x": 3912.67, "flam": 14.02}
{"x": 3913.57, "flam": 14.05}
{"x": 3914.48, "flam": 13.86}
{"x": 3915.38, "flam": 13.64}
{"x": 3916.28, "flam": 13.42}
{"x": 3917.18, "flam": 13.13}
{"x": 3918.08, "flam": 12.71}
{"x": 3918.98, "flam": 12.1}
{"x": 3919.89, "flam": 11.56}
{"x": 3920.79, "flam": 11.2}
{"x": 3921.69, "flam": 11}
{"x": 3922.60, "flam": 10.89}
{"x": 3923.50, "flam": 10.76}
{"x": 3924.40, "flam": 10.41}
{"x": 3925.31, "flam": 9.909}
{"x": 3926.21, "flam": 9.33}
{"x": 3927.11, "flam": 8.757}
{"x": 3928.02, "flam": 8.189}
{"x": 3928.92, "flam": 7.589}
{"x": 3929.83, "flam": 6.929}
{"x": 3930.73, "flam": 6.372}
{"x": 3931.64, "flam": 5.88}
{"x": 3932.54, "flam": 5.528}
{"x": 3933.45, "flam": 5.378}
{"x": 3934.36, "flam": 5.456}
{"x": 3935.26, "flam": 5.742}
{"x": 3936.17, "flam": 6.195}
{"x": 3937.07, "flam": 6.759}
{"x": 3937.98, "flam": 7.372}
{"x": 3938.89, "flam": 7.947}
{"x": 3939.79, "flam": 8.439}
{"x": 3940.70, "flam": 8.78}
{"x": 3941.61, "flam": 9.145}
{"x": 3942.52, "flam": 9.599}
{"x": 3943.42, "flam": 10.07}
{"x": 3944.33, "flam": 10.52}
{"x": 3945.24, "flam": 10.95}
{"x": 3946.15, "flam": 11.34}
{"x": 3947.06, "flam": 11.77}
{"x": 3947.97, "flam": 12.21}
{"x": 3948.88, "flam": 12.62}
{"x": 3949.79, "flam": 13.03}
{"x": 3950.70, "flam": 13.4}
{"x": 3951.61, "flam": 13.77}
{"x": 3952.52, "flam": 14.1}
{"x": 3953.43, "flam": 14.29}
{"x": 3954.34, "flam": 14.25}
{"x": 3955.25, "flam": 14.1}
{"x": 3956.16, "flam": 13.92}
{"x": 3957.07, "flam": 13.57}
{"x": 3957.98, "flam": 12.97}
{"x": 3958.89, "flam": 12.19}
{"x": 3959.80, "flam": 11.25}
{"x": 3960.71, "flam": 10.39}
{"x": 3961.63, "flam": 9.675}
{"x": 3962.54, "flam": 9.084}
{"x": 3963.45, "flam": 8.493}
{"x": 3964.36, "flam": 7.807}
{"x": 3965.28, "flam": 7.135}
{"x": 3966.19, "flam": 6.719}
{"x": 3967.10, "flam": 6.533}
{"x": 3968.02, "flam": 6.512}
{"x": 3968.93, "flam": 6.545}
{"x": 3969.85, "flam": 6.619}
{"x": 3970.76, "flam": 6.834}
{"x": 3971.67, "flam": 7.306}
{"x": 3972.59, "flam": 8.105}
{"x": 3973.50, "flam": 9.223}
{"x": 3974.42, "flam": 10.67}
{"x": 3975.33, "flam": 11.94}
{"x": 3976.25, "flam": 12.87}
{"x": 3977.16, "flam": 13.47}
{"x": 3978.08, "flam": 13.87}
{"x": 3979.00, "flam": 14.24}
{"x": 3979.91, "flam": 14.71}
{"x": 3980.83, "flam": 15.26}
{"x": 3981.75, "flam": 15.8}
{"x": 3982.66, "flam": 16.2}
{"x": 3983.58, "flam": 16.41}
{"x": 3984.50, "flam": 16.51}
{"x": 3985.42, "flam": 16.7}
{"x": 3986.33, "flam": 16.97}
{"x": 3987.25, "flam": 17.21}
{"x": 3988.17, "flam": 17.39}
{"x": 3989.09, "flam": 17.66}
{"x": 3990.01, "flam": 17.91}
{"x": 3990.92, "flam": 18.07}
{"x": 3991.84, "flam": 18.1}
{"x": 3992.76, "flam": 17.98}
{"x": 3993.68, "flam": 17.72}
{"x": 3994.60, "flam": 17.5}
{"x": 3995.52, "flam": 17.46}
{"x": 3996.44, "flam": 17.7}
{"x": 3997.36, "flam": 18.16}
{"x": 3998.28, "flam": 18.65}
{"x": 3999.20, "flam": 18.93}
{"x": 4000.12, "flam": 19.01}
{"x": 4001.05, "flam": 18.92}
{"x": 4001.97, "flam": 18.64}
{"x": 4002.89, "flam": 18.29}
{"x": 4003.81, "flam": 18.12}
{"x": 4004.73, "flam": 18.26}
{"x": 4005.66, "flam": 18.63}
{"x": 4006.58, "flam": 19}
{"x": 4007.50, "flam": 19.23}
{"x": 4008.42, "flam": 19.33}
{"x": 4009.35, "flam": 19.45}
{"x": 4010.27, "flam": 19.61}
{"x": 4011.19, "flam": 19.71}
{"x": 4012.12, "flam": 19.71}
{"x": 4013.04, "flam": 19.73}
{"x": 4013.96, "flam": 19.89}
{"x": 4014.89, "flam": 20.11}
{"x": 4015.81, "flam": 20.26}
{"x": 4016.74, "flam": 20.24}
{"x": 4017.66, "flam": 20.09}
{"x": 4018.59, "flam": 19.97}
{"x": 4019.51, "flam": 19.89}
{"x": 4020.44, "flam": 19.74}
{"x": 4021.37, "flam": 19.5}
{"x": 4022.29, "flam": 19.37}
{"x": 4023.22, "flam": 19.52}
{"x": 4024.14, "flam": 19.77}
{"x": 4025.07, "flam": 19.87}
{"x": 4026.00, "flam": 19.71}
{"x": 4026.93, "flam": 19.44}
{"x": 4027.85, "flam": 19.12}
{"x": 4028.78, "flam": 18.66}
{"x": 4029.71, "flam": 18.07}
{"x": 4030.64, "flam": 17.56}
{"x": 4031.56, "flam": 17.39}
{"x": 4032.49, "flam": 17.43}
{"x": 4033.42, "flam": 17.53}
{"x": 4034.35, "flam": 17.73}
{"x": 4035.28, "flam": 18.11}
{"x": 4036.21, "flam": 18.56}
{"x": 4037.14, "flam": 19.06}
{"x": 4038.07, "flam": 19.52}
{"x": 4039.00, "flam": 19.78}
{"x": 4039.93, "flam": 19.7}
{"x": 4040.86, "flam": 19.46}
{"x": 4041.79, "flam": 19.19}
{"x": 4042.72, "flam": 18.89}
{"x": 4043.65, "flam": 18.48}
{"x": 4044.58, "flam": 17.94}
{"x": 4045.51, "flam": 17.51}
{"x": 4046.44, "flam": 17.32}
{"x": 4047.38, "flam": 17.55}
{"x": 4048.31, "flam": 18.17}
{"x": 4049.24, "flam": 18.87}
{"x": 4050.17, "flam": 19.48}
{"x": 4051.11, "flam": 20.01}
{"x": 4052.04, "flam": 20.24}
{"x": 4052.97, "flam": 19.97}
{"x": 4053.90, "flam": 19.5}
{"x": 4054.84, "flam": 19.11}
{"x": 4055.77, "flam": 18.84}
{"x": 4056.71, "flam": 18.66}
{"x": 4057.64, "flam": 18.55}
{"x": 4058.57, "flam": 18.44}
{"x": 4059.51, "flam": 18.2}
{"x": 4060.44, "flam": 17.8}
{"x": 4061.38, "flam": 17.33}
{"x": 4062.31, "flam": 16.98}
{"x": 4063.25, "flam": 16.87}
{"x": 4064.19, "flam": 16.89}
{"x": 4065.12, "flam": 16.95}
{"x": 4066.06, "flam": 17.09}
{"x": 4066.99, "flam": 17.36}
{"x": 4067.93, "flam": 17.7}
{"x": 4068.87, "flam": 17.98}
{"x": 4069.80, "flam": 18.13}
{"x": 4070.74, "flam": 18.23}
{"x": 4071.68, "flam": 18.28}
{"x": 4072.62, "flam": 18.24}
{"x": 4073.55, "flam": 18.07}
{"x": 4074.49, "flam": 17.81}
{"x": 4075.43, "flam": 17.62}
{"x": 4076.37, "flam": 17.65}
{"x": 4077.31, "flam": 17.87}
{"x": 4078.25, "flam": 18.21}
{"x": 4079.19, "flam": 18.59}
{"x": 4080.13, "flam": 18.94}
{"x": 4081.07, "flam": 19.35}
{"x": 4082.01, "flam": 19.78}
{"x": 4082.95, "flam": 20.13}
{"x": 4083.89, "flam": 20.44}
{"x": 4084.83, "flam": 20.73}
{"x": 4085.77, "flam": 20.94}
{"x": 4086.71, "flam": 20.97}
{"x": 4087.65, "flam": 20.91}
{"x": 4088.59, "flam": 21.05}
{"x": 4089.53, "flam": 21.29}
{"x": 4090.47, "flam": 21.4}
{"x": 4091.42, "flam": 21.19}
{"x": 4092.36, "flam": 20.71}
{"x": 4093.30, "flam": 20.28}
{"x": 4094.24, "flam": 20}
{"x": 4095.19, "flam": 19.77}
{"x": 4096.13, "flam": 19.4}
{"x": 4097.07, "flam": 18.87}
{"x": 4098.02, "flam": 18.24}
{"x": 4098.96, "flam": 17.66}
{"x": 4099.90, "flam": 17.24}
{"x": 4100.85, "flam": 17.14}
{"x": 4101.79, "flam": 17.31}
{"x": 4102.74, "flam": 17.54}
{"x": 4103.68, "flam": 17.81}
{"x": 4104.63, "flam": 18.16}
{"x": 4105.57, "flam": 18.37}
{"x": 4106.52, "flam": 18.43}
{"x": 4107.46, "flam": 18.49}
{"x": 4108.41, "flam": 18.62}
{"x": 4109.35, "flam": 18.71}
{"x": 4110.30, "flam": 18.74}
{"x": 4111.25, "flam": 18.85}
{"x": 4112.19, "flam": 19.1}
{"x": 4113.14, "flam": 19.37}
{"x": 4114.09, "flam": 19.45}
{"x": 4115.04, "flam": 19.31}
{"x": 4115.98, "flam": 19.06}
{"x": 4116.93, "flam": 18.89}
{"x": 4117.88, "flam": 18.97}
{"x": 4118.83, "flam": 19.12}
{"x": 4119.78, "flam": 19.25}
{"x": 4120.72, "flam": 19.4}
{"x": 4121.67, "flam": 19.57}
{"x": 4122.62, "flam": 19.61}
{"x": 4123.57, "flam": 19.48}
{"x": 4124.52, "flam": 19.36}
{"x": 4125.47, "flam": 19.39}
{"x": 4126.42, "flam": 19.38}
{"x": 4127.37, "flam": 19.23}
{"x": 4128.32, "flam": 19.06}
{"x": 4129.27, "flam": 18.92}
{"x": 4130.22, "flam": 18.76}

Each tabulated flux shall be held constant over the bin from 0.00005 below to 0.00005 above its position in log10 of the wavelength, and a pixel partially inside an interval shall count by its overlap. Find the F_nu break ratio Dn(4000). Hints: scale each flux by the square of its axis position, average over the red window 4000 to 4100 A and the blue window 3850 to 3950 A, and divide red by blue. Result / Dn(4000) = 2.0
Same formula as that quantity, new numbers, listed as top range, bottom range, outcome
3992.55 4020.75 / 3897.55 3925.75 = 1.62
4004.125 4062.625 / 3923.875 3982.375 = 1.97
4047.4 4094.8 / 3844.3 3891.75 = 2.32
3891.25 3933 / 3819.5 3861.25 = 1.52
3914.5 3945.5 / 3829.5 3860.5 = 1.22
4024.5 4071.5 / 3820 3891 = 2.41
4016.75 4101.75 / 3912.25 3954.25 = 1.96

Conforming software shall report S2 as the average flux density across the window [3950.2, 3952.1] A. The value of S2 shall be 13.6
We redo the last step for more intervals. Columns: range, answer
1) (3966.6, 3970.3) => 6.54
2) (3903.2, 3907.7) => 12.1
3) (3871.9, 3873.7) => 8.45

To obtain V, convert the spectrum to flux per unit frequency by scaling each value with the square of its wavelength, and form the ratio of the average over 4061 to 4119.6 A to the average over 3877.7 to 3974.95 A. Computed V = 1.95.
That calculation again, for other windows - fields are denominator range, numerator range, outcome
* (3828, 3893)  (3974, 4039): 2.25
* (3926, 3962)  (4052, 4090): 1.99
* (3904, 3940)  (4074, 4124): 2.05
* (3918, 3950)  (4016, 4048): 2.16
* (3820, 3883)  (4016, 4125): 2.56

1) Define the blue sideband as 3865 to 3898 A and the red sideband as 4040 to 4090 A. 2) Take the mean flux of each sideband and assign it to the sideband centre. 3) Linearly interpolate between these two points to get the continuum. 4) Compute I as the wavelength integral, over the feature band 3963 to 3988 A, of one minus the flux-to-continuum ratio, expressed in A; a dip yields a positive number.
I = 5.1 A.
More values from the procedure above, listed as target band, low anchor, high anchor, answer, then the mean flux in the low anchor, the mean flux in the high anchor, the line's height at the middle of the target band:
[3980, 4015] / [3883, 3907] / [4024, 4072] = -4.3 A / 11.4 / 18.4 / 16.1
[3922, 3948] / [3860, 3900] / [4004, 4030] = 9.9 A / 9.91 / 19.5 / 13.8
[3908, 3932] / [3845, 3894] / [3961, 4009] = 0.5 A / 9.2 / 14.4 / 11.5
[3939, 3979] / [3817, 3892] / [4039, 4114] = 8.0 A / 8.46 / 18.8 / 13.3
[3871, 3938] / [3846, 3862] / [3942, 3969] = -4.7 A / 8.54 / 11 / 9.77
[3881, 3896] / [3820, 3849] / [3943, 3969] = -2.4 A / 7.57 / 11.1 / 9.12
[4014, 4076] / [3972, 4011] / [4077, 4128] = -2.6 A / 16.7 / 19.3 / 17.9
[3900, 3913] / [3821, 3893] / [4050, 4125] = -2.2 A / 8.52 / 18.9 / 10.7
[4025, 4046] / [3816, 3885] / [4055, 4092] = -2.0 A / 8.28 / 18.8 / 17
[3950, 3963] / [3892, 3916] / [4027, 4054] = 2.0 A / 12.7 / 18.7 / 15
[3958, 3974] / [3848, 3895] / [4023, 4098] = 6.4 A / 9.29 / 18.9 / 14.1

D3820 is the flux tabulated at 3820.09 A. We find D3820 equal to 8.079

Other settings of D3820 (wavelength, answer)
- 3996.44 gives 17.7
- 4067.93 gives 17.7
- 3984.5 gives 16.51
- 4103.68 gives 17.81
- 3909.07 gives 12.82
